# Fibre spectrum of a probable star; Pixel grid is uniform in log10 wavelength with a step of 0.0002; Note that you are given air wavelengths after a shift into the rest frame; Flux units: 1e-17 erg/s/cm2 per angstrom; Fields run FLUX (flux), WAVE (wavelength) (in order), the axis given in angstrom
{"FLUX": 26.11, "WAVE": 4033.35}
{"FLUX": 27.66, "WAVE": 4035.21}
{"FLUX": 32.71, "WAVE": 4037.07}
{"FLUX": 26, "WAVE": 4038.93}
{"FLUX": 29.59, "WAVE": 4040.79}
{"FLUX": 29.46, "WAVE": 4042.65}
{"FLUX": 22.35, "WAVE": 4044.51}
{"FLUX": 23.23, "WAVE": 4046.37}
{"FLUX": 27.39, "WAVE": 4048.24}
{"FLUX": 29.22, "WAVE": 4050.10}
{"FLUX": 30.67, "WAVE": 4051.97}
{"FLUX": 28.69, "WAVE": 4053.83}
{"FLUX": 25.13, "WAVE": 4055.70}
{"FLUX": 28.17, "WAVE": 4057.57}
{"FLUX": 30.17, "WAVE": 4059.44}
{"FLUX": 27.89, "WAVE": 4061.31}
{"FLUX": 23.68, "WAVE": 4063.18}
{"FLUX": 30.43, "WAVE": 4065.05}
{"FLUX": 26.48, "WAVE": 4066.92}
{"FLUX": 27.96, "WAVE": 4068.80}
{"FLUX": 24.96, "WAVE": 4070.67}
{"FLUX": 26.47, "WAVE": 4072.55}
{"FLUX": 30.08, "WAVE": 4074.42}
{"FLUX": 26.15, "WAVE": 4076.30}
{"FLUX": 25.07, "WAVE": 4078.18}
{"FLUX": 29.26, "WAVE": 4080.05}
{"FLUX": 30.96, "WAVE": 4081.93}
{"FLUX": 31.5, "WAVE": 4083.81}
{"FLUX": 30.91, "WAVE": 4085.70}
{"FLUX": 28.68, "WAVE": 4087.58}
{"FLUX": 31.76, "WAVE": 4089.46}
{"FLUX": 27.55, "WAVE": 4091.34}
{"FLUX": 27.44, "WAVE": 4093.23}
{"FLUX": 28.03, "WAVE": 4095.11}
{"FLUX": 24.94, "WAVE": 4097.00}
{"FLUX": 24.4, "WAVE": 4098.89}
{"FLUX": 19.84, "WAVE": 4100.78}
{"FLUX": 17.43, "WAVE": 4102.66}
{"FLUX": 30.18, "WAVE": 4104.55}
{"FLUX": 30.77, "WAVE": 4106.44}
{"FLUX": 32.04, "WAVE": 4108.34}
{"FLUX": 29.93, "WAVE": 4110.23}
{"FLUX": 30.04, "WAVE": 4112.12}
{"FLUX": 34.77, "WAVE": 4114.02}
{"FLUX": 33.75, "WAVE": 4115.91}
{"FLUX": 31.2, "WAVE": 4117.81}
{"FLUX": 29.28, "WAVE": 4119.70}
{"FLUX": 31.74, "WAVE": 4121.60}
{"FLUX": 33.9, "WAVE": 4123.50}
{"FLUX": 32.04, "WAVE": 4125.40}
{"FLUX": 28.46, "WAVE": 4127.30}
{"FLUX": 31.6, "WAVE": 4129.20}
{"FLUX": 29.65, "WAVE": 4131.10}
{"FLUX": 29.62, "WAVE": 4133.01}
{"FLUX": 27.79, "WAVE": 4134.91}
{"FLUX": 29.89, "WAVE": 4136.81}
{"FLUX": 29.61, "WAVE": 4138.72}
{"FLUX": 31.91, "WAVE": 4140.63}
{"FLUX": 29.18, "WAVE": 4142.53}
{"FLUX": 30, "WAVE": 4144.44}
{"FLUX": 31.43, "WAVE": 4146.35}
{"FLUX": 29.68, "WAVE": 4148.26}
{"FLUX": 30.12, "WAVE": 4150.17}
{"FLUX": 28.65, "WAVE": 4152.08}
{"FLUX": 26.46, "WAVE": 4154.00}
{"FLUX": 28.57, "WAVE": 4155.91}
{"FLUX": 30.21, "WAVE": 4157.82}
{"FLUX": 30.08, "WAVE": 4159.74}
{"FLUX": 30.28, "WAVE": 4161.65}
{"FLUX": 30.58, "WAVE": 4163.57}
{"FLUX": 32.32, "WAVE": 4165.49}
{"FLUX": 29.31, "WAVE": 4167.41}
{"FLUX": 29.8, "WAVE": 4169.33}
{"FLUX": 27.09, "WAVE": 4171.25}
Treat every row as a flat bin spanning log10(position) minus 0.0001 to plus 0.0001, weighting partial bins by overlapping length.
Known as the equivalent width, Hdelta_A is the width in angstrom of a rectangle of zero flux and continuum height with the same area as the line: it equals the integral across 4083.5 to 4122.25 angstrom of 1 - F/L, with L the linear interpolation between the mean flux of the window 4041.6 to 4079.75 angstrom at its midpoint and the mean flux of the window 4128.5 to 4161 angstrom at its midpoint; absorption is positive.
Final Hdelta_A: -0.47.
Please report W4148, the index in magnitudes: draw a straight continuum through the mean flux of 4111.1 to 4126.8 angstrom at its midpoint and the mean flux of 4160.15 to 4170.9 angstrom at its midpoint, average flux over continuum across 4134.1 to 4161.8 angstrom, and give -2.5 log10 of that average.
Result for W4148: 0.05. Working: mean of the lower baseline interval 32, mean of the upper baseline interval 30.2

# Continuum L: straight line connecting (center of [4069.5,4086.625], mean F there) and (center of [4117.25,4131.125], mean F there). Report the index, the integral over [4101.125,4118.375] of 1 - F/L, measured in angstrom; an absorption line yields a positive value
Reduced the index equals 0.4 angstrom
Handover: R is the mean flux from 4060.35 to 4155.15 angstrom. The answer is 28.9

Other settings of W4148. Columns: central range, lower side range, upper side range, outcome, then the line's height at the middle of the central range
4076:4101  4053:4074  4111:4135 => 0.04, 28.9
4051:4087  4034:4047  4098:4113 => -0.04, 27.1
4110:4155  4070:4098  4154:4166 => -0.04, 29.4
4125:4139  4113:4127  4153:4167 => 0.06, 31.5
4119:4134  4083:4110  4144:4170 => -0.08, 28.7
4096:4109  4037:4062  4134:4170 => 0.13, 28.8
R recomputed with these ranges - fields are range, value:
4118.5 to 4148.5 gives 30.4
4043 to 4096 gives 27.9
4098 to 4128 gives 29.4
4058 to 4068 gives 27.7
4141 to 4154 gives 29.7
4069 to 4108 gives 27.4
